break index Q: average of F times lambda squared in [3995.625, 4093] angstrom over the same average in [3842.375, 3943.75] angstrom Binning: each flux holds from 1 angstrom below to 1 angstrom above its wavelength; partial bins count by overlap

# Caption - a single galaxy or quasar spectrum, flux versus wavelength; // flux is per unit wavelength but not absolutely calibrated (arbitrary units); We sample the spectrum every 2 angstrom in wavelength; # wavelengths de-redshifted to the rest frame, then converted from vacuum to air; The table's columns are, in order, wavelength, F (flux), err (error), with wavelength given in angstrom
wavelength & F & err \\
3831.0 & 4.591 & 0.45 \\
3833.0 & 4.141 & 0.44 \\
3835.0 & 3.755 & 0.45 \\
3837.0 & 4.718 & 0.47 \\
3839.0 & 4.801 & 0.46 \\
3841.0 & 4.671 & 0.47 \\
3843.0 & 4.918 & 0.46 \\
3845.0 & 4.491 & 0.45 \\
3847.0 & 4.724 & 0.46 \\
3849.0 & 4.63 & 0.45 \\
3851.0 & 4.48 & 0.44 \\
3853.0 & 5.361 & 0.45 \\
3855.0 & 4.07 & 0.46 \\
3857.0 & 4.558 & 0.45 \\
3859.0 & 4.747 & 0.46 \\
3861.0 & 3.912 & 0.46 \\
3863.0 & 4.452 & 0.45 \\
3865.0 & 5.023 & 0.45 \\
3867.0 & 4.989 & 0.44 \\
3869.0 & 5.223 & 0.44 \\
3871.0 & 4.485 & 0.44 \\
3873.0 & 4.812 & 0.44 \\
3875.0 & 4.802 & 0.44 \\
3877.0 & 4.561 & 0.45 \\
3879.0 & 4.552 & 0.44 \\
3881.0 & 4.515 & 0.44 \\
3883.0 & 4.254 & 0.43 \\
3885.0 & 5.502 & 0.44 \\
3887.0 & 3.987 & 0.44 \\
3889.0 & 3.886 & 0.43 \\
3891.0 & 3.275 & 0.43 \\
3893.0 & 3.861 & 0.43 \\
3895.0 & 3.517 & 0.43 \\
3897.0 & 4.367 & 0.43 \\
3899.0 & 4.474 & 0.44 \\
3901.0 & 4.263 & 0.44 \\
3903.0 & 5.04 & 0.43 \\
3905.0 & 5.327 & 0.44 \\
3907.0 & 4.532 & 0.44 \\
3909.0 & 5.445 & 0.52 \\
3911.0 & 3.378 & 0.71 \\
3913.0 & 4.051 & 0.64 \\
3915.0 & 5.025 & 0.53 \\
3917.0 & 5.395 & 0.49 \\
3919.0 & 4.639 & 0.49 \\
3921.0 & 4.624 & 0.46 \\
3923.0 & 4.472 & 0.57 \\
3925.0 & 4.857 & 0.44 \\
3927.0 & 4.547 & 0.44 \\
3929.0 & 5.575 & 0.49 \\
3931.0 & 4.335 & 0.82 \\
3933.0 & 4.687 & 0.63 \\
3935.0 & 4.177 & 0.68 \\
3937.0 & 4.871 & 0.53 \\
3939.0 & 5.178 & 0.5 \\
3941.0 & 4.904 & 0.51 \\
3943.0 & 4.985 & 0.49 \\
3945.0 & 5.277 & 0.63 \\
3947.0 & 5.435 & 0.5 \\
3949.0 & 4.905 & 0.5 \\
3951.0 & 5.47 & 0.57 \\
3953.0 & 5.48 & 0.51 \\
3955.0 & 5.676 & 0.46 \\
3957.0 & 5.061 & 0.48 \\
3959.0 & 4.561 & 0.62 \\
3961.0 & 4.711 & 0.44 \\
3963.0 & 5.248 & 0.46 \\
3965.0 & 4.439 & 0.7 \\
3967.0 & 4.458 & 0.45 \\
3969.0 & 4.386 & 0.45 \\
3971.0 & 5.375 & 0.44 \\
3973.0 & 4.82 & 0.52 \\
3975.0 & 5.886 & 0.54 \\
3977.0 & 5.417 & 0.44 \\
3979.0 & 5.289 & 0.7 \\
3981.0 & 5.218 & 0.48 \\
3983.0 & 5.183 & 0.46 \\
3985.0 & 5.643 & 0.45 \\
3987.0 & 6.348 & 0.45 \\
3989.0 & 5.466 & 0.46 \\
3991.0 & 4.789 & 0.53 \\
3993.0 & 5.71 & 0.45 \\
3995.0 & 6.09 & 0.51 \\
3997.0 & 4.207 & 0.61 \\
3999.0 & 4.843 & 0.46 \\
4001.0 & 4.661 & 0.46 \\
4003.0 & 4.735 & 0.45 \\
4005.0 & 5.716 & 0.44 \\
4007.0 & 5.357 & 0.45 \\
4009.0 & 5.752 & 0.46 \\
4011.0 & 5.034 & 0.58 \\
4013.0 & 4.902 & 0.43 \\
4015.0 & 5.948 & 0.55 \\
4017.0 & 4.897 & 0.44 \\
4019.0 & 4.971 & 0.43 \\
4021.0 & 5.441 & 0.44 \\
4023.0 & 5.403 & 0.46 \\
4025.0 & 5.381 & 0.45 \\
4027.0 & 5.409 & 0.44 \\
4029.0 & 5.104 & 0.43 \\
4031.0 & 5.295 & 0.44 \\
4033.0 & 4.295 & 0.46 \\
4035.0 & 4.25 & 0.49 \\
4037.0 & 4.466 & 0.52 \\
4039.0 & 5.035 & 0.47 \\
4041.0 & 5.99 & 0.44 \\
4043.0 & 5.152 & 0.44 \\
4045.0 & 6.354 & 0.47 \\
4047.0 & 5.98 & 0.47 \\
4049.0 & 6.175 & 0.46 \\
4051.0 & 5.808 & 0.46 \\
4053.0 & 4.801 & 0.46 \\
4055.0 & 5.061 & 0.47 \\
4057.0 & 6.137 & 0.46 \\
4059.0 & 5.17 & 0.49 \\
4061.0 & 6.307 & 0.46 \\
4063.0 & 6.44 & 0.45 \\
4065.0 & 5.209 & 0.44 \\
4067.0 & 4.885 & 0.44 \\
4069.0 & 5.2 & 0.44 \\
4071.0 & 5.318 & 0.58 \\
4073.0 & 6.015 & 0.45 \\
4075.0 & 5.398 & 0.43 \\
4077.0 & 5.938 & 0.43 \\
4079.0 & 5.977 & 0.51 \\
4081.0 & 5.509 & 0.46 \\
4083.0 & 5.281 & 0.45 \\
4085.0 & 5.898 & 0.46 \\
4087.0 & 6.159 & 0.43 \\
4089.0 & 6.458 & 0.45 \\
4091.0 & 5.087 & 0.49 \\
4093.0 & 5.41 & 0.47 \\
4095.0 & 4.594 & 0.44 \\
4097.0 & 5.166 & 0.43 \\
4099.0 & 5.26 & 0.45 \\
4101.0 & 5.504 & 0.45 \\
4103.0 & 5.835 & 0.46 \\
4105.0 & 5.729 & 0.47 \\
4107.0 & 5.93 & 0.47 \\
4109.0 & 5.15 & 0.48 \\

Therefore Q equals 1.3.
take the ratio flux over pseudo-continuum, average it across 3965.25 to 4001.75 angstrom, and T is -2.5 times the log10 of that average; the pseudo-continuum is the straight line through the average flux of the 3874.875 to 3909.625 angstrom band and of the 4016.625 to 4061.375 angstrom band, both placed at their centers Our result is -0.04 mag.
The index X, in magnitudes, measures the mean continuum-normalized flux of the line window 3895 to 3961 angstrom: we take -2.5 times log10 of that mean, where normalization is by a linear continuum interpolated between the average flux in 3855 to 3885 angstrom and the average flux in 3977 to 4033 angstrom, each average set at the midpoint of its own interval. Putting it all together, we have 0.02 mag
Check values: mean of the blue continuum 4.64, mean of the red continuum 5.27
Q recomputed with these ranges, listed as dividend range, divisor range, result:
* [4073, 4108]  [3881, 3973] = 1.29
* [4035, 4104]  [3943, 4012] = 1.12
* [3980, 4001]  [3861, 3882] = 1.20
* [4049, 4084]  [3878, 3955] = 1.28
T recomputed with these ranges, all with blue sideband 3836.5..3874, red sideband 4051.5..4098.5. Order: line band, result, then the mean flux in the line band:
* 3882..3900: 0.170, 4.12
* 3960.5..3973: 0.076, 4.78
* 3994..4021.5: 0.021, 5.18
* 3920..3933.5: 0.053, 4.73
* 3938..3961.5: -0.020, 5.15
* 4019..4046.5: 0.035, 5.2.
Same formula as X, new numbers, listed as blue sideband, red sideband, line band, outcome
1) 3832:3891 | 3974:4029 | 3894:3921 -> 0.06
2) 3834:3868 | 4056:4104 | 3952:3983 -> 0.01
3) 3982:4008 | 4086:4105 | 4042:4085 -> -0.04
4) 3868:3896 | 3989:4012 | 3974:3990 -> -0.10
